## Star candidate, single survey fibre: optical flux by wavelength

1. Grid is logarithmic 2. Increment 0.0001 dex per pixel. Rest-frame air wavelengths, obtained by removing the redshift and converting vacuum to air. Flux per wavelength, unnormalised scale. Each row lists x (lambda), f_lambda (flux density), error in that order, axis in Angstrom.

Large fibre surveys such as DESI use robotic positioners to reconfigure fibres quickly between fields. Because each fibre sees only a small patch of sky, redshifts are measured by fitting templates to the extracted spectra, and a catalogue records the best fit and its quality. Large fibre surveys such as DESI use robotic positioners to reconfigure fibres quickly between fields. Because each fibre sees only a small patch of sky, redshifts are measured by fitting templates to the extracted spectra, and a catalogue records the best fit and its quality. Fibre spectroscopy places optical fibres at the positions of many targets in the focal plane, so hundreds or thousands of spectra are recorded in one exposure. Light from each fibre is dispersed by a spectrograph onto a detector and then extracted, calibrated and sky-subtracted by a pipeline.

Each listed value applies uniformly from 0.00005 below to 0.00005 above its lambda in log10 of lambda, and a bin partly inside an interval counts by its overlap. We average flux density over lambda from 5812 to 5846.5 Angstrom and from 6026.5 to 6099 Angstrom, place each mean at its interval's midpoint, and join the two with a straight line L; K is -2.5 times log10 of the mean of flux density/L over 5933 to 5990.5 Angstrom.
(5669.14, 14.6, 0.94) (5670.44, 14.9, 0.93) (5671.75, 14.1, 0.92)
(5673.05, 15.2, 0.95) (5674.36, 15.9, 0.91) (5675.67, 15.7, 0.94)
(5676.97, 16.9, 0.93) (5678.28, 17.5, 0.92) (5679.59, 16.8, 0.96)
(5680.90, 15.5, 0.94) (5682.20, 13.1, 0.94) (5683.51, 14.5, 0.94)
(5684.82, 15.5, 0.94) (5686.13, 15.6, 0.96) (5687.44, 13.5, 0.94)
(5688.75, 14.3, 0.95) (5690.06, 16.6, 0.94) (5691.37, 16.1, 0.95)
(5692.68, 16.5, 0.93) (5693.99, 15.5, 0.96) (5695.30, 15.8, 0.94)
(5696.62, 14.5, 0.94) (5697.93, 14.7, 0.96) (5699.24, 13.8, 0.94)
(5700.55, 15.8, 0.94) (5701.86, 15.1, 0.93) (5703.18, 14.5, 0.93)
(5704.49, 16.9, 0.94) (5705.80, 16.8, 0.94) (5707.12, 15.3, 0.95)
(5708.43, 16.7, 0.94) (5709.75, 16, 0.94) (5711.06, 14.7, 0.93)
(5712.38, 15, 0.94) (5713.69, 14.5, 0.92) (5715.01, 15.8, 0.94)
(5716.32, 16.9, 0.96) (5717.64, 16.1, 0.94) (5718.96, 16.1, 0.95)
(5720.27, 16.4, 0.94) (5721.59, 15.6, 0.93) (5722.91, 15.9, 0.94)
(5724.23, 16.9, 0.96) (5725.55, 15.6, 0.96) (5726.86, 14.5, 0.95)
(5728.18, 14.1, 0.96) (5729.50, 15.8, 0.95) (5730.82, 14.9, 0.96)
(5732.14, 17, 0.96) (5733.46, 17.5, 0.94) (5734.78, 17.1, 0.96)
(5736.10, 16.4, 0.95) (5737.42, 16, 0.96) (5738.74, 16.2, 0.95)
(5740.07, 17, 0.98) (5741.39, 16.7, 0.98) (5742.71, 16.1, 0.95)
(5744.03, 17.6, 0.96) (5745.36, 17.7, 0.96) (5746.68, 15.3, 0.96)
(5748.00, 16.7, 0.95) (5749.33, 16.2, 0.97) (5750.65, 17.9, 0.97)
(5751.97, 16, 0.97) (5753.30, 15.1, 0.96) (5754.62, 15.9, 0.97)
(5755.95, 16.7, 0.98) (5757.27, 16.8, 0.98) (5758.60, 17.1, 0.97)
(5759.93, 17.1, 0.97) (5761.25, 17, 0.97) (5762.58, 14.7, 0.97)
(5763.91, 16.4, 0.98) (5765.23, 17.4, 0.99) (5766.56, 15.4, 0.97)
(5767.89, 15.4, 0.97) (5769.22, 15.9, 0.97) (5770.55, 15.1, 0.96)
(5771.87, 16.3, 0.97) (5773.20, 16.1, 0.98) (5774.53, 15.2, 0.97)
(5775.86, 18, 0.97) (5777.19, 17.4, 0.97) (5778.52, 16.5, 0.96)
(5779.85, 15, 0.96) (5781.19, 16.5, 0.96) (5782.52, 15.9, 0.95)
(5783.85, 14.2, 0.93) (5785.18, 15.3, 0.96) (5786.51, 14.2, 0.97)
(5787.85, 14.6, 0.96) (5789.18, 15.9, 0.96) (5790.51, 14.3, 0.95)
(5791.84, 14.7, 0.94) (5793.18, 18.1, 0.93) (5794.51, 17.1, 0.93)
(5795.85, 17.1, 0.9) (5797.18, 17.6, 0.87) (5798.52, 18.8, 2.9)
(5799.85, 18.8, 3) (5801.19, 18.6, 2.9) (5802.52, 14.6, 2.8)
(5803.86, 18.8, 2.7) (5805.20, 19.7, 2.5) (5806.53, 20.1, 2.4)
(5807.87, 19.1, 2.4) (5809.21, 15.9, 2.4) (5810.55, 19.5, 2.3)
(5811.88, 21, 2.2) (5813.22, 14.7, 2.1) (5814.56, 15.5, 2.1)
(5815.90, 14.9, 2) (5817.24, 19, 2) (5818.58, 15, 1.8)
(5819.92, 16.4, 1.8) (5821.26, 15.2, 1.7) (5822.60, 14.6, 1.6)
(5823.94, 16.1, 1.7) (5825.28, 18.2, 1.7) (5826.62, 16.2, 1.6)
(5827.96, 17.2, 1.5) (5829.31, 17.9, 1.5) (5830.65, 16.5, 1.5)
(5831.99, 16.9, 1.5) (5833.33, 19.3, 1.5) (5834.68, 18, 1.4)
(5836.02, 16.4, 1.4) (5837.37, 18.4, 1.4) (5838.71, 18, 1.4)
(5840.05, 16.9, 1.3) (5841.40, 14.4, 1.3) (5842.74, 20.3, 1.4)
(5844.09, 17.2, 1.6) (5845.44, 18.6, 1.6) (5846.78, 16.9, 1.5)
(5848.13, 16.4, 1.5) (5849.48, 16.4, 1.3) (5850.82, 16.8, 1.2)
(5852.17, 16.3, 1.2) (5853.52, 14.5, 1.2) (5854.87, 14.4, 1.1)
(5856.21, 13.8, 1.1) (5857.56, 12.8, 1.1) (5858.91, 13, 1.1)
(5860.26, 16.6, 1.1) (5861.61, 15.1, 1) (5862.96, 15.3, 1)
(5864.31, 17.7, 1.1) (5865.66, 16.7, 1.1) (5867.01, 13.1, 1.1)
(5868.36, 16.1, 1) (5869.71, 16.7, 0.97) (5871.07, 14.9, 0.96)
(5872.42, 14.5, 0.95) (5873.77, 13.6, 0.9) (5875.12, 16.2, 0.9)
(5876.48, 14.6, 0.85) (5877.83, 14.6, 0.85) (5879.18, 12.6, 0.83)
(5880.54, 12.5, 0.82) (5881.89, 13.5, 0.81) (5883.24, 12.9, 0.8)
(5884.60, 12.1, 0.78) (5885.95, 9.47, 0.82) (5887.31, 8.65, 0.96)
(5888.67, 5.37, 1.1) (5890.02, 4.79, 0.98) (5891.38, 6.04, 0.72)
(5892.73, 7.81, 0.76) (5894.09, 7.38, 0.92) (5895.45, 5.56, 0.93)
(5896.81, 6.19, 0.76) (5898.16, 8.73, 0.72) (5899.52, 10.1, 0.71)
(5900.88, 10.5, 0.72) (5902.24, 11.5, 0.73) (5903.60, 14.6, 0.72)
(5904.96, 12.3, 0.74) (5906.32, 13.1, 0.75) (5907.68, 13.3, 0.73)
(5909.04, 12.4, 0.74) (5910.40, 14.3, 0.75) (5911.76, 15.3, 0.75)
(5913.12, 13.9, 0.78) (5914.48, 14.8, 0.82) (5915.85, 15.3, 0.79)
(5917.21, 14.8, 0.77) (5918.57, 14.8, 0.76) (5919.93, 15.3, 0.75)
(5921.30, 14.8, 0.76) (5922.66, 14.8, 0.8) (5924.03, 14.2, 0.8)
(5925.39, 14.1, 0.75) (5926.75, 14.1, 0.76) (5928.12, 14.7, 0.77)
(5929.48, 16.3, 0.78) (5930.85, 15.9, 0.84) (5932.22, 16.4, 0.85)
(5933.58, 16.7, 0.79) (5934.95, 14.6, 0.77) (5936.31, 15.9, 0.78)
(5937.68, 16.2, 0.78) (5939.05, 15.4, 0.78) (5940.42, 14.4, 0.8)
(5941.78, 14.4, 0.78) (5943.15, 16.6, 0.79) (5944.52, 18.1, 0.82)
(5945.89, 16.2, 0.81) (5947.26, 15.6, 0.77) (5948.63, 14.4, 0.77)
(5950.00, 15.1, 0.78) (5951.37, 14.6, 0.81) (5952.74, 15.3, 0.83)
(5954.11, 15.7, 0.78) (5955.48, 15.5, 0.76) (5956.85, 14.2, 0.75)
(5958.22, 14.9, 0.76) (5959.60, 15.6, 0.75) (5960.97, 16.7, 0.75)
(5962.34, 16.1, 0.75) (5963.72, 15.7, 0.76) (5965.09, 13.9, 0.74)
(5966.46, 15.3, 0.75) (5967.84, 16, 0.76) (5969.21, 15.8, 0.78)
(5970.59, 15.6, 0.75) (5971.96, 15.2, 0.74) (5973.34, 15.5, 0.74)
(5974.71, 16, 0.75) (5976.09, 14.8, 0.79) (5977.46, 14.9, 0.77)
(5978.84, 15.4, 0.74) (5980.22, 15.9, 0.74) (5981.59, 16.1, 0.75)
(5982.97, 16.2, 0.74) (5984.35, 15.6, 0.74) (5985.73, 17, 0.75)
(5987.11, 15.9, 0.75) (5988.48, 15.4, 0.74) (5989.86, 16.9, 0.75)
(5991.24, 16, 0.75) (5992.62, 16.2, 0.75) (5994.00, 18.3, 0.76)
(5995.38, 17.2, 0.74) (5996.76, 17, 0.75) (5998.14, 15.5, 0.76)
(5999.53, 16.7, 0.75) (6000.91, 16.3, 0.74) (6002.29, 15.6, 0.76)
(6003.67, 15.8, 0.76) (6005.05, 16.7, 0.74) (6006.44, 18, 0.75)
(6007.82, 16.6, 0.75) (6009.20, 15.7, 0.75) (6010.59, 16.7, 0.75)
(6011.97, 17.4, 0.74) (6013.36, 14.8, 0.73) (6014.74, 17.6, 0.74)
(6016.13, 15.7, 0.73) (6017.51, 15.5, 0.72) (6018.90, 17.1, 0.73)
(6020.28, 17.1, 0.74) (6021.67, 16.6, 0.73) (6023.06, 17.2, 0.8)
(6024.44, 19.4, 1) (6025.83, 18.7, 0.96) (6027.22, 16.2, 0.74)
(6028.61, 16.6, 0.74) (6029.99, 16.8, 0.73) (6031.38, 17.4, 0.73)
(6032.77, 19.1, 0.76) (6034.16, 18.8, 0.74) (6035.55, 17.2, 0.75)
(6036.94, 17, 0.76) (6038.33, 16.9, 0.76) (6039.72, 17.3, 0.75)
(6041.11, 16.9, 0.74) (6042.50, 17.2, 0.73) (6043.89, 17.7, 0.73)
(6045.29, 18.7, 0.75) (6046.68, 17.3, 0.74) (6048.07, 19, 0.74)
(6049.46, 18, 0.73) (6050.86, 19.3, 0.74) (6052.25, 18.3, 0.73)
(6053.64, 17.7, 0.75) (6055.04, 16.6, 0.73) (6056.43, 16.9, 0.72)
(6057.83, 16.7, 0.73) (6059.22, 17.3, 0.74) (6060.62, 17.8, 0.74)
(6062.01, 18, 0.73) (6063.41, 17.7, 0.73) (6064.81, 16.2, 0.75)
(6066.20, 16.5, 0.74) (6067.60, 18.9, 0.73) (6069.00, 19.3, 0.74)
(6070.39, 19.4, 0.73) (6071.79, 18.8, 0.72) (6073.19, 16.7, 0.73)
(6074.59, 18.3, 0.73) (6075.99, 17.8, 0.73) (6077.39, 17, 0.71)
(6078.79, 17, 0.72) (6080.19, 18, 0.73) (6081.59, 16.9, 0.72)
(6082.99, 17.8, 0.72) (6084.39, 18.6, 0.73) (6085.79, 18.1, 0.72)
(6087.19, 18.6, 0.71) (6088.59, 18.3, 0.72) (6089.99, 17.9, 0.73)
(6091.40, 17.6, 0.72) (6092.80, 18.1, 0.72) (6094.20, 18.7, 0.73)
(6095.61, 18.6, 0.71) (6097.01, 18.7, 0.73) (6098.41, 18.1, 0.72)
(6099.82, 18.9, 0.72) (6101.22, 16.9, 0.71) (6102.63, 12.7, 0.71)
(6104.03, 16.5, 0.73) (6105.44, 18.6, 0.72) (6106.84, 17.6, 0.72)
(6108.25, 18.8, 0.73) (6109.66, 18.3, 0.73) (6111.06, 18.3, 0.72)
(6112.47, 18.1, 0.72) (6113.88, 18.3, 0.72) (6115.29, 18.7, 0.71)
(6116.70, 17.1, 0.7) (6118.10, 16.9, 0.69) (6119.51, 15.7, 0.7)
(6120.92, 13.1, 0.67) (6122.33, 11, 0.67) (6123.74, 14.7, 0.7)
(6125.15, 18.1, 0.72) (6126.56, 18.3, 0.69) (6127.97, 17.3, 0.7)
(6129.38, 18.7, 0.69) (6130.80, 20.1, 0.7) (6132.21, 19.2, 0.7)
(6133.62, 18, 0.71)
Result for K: 0.12 mag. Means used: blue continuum 16.9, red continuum 17.8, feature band 15.6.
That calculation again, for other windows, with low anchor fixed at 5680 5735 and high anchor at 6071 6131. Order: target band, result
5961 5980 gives 0.09 mag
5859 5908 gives 0.33 mag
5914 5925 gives 0.12 mag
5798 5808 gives -0.16 mag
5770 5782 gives -0.02 mag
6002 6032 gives 0.02 mag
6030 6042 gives -0.02 mag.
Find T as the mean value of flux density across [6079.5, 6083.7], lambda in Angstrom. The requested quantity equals 17.6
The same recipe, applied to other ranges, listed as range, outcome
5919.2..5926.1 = 14.6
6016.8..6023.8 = 16.7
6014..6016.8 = 16.6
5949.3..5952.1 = 14.9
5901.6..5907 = 12.9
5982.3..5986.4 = 16.2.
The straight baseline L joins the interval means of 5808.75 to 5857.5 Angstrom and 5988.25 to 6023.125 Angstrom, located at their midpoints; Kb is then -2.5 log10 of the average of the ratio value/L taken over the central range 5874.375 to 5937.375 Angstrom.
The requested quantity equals 0.30 mag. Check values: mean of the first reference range 16.7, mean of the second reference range 16.5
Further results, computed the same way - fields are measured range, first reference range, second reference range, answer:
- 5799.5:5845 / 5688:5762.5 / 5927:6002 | -0.09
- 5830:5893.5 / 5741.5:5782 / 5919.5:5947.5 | 0.09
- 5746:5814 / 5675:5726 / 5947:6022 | -0.06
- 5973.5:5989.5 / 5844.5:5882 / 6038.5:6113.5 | 0.06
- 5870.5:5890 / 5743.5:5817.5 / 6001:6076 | 0.35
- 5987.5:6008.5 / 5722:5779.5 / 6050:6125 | 0.04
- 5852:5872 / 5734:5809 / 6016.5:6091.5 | 0.12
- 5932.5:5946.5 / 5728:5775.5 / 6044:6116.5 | 0.09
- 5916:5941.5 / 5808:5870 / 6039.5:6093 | 0.12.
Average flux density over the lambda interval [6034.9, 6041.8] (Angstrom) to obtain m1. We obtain 17.1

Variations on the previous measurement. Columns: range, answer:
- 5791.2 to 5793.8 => 16.3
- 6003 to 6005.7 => 16.3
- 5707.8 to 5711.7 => 15.8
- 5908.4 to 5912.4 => 14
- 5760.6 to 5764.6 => 16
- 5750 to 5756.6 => 16.3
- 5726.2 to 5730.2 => 14.8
